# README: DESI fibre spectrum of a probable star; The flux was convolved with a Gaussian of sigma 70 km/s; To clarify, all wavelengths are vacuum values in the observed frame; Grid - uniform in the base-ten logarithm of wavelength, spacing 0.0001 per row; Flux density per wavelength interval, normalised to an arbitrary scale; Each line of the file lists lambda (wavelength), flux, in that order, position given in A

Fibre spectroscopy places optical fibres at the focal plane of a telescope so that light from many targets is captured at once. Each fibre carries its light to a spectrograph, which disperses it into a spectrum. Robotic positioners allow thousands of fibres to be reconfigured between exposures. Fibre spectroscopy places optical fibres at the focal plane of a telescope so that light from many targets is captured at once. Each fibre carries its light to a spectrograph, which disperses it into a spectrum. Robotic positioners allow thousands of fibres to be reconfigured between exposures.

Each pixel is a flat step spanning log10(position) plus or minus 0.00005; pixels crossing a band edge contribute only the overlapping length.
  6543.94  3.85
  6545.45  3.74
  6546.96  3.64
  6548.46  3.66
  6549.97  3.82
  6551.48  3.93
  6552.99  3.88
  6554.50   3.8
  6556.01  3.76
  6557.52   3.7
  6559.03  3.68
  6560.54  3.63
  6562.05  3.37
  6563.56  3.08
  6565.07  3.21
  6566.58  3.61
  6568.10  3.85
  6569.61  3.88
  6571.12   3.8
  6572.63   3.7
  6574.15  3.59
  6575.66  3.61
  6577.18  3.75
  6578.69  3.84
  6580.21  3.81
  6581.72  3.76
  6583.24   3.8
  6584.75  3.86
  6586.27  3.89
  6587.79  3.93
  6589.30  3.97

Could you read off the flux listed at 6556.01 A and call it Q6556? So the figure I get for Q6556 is 3.76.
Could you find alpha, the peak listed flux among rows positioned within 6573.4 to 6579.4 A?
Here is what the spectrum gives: 3.84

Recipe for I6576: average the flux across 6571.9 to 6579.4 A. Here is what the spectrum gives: 3.7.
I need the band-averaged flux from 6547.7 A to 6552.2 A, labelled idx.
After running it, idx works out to 3.81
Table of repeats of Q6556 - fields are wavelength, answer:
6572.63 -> 3.7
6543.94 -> 3.85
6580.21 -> 3.81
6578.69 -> 3.84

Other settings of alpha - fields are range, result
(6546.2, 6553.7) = 3.93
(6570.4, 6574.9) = 3.8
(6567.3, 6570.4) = 3.88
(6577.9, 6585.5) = 3.86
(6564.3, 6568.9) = 3.85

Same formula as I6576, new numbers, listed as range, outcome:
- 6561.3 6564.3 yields 3.23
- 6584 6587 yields 3.87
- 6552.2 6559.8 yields 3.76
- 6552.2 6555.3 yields 3.84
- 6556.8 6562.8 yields 3.6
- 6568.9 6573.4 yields 3.79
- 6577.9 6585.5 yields 3.82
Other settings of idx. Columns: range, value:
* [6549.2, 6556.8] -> 3.83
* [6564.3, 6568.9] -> 3.56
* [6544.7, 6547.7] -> 3.69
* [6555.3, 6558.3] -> 3.73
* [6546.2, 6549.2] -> 3.66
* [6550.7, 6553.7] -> 3.9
